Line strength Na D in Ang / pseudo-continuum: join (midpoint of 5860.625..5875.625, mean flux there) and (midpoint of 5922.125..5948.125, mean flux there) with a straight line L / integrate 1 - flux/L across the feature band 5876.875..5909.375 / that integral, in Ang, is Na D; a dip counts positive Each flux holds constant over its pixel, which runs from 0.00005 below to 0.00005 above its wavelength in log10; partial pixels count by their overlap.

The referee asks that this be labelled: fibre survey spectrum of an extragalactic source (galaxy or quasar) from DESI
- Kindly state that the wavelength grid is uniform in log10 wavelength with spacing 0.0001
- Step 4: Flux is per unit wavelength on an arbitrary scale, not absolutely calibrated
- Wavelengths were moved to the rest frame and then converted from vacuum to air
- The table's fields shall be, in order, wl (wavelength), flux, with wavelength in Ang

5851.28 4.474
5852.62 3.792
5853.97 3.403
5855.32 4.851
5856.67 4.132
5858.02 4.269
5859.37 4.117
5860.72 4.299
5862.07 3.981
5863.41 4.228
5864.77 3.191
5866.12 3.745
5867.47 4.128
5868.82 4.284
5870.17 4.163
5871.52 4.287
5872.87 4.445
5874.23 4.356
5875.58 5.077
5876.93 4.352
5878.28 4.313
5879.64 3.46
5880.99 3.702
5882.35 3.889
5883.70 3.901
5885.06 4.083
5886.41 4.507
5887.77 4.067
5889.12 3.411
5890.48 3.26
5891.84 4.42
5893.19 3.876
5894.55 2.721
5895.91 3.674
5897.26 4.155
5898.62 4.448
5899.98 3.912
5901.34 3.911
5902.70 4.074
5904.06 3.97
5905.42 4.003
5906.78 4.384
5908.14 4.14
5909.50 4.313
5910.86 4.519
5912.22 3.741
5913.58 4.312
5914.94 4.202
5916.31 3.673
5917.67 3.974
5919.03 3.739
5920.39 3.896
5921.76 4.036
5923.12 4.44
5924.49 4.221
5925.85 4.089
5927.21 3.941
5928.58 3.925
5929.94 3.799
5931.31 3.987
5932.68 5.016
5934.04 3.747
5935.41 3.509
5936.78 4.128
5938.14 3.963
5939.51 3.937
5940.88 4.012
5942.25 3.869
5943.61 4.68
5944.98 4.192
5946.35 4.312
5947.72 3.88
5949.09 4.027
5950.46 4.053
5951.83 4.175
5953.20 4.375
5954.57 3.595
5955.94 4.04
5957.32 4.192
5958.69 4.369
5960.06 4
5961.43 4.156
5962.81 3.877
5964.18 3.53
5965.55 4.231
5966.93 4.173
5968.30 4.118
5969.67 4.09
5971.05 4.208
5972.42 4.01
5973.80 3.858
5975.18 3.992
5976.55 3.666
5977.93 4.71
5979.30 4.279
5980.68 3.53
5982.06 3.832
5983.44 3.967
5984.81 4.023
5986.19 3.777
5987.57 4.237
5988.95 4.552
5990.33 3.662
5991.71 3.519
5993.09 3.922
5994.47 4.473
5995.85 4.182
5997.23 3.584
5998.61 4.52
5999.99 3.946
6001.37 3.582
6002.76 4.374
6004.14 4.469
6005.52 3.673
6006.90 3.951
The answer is 1.4 Ang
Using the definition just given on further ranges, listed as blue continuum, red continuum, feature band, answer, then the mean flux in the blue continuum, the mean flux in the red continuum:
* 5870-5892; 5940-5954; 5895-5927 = 0.4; 4.09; 4.15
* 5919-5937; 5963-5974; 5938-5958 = -0.3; 4.04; 4.03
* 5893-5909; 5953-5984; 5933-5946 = -0.2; 3.94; 4.03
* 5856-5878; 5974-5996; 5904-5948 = 0.2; 4.19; 4.01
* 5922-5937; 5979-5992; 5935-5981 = -0.6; 4.07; 3.94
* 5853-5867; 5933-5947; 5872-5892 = -0.2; 4.02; 4.06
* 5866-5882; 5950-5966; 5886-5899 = 1.1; 4.2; 4.05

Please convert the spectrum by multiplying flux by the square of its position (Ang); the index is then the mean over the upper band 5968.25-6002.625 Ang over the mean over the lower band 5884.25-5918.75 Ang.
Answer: 1.0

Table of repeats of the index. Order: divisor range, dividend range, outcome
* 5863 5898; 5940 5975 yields 1.05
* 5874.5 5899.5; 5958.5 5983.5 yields 1.04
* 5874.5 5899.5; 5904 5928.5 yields 1.04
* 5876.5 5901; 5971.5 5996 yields 1.06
